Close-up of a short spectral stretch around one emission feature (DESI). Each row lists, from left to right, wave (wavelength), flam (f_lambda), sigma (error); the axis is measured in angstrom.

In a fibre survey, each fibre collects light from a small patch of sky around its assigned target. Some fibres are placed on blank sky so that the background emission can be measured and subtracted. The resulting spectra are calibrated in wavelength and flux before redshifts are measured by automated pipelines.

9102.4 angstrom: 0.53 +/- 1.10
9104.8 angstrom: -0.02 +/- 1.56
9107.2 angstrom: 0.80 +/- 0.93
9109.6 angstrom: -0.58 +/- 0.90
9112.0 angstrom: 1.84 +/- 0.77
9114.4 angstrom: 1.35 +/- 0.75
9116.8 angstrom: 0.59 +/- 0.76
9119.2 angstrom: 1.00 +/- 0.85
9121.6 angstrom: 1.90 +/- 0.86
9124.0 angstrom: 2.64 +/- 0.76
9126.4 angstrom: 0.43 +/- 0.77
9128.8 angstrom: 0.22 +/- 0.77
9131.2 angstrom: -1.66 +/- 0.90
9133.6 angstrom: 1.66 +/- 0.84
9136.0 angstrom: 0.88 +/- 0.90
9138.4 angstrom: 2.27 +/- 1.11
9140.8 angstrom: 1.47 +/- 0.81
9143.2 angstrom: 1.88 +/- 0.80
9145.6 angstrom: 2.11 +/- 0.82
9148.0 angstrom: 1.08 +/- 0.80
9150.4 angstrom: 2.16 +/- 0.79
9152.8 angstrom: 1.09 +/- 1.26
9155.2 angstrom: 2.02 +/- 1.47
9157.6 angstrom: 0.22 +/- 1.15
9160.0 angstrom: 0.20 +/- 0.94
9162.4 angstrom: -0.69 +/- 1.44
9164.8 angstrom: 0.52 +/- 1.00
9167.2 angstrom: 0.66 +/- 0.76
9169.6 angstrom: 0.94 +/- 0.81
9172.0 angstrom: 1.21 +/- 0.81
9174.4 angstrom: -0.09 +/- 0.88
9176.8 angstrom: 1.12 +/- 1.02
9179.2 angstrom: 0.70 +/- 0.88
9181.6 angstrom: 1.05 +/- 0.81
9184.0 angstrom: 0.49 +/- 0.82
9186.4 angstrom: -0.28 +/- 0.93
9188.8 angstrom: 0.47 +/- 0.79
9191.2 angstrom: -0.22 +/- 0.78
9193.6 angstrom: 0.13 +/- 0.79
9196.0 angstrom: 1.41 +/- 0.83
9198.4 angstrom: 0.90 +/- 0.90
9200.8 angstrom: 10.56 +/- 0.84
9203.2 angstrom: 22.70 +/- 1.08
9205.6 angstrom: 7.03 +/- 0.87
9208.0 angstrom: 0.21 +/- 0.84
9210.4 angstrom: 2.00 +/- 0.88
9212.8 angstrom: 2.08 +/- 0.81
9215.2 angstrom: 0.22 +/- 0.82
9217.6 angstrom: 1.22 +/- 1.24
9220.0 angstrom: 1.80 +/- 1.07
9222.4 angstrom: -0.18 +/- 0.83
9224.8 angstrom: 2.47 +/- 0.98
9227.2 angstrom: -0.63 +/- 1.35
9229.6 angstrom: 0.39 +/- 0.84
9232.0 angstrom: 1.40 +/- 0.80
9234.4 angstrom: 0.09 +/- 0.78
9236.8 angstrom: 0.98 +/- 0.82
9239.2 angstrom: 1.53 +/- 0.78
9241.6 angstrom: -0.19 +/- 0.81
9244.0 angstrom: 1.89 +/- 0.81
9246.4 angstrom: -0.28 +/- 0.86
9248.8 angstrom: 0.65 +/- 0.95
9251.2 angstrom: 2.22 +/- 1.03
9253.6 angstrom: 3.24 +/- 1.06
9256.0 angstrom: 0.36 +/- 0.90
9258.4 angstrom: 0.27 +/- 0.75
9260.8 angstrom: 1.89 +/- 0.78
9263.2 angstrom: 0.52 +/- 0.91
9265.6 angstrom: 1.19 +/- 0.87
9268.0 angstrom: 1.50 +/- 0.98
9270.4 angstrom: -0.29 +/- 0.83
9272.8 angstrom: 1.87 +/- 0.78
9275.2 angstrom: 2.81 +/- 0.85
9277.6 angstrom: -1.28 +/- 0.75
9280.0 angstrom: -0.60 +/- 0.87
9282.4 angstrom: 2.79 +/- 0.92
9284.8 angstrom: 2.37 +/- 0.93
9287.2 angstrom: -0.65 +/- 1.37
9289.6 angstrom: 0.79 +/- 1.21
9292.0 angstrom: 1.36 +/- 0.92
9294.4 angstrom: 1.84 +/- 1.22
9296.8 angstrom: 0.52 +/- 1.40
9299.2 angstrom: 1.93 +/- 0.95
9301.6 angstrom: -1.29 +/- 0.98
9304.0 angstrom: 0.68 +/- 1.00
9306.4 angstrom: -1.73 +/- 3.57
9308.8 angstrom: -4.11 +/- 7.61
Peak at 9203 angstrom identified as Hbeta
